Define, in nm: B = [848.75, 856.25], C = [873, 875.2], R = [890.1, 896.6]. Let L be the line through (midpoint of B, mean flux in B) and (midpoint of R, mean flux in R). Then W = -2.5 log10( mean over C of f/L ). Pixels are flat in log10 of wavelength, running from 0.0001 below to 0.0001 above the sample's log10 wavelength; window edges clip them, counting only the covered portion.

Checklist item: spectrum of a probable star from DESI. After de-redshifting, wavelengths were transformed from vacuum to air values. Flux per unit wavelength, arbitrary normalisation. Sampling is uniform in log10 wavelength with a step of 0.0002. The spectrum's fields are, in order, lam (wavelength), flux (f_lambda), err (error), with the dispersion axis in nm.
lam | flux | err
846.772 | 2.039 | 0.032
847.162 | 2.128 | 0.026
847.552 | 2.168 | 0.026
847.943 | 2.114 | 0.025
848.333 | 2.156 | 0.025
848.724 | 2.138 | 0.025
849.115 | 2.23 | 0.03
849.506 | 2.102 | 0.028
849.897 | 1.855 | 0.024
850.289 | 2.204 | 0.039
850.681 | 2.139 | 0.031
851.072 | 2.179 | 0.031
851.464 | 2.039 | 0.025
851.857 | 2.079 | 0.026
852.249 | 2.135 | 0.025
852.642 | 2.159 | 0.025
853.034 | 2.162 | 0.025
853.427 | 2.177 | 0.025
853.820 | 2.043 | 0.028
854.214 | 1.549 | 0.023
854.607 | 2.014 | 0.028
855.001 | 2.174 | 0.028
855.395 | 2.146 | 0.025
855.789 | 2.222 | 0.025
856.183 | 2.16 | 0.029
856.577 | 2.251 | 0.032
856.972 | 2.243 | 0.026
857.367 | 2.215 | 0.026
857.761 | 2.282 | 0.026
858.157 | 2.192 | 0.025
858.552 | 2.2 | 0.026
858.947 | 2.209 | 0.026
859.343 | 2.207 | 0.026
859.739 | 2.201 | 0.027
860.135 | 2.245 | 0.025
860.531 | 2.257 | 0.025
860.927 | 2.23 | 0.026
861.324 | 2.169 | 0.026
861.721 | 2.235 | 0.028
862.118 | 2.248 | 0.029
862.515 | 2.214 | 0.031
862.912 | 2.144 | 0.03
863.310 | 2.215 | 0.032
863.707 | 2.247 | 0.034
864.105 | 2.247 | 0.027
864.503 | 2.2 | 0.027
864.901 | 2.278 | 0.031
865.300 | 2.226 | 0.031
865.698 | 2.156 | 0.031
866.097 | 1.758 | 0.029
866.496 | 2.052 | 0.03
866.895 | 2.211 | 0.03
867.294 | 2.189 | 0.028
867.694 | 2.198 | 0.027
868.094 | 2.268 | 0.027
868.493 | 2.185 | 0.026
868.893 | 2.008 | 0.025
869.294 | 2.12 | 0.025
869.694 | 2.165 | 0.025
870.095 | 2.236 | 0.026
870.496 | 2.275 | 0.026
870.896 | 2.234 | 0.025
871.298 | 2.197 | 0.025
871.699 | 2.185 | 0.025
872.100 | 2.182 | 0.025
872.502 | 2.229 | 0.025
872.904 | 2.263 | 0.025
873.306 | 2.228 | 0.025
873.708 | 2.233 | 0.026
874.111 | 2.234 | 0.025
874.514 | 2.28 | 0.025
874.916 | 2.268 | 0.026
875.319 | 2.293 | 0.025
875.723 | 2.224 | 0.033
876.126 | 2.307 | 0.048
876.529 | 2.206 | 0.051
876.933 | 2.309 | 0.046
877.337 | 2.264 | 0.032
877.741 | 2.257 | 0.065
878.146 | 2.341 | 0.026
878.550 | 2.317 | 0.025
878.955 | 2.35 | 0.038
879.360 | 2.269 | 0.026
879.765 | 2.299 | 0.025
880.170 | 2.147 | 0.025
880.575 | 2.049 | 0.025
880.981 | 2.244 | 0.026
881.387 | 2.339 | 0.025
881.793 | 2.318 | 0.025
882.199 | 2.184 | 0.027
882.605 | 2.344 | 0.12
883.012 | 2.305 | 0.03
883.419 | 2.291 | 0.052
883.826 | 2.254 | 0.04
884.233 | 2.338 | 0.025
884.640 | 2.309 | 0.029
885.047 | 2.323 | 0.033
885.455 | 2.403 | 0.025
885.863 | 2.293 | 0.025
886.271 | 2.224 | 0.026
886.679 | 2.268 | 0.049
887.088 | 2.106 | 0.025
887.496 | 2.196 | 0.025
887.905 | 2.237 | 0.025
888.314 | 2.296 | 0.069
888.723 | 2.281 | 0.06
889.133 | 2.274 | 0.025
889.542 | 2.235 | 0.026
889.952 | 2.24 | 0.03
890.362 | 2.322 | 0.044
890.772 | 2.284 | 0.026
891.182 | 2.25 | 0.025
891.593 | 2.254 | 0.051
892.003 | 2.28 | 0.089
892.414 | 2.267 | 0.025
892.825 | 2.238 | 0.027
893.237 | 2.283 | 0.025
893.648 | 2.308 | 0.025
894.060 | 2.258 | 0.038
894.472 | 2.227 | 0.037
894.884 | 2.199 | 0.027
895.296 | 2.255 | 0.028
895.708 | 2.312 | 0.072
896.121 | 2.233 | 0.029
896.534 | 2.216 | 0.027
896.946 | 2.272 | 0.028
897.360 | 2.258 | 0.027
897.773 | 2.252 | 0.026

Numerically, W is -0.03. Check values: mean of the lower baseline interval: 2.09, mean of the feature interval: 2.25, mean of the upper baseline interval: 2.26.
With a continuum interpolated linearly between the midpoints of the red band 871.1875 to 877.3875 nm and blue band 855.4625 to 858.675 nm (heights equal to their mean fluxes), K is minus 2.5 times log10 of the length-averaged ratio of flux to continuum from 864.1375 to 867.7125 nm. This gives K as 0.04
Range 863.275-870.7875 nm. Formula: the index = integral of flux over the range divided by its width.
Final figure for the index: 2.17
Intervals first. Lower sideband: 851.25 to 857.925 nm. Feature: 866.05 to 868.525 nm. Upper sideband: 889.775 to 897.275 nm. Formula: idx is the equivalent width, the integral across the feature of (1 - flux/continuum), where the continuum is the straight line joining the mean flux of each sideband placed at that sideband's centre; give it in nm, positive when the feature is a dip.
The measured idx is 0.03 nm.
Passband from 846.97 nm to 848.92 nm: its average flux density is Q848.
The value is 2.14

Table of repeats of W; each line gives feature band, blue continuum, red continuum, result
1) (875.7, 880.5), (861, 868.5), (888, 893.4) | -0.021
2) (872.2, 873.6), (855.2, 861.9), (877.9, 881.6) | 0.005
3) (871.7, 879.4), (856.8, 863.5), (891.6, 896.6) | -0.014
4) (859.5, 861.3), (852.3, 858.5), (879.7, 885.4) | -0.033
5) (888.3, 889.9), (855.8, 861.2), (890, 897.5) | -0.004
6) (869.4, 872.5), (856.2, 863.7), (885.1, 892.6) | 0.013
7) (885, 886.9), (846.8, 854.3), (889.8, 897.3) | -0.031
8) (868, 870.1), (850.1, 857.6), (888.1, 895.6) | 0.013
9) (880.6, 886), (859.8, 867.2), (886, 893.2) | -0.029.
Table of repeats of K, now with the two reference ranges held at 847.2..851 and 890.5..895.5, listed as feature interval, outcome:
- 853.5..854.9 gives 0.12 mag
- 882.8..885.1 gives -0.03 mag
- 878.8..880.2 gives -0.03 mag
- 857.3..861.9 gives -0.03 mag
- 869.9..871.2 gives -0.03 mag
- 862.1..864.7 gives -0.02 mag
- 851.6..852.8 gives 0.01 mag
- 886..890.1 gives 0.00 mag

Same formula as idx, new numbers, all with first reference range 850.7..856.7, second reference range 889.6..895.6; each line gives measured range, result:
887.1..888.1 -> 0.02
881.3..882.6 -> -0.04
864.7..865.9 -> -0.04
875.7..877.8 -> -0.07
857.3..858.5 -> -0.06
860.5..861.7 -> -0.05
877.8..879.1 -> -0.07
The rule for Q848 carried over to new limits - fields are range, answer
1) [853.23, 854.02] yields 2.11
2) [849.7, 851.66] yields 2.08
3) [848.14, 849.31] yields 2.17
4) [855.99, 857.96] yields 2.23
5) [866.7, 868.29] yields 2.22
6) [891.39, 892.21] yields 2.27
